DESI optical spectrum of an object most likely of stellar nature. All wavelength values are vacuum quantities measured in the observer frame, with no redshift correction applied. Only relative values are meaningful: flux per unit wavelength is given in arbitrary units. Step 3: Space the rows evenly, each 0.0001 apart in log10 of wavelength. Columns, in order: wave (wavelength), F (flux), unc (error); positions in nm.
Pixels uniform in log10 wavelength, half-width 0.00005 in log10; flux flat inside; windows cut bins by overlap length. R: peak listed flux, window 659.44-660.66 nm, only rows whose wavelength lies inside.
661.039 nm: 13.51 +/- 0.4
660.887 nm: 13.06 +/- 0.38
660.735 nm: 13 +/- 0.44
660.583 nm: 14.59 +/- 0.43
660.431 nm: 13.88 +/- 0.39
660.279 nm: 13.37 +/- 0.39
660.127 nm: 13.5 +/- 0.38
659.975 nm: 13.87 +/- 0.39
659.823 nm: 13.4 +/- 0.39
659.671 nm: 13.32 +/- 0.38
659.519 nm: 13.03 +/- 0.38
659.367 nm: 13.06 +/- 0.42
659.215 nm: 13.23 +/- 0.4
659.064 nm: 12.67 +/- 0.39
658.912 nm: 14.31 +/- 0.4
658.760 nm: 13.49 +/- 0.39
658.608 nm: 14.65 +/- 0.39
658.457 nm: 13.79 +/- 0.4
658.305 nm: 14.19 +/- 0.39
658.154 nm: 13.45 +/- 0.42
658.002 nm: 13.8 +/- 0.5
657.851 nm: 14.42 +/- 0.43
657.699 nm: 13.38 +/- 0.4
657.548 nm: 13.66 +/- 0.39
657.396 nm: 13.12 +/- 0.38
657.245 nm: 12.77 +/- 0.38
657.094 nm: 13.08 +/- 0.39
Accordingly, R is 14.59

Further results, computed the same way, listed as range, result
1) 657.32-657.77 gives 13.66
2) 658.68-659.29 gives 14.31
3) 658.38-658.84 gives 14.65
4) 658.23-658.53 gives 14.19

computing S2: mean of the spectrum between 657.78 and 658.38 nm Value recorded 14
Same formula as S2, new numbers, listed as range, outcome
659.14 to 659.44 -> 13.1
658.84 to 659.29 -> 13.4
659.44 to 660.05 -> 13.4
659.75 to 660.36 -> 13.5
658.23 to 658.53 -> 14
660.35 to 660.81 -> 13.8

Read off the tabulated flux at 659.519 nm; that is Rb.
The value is 13.03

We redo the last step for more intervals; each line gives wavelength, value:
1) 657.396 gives 13.12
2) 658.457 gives 13.79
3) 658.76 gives 13.49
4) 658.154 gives 13.45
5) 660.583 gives 14.59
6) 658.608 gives 14.65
